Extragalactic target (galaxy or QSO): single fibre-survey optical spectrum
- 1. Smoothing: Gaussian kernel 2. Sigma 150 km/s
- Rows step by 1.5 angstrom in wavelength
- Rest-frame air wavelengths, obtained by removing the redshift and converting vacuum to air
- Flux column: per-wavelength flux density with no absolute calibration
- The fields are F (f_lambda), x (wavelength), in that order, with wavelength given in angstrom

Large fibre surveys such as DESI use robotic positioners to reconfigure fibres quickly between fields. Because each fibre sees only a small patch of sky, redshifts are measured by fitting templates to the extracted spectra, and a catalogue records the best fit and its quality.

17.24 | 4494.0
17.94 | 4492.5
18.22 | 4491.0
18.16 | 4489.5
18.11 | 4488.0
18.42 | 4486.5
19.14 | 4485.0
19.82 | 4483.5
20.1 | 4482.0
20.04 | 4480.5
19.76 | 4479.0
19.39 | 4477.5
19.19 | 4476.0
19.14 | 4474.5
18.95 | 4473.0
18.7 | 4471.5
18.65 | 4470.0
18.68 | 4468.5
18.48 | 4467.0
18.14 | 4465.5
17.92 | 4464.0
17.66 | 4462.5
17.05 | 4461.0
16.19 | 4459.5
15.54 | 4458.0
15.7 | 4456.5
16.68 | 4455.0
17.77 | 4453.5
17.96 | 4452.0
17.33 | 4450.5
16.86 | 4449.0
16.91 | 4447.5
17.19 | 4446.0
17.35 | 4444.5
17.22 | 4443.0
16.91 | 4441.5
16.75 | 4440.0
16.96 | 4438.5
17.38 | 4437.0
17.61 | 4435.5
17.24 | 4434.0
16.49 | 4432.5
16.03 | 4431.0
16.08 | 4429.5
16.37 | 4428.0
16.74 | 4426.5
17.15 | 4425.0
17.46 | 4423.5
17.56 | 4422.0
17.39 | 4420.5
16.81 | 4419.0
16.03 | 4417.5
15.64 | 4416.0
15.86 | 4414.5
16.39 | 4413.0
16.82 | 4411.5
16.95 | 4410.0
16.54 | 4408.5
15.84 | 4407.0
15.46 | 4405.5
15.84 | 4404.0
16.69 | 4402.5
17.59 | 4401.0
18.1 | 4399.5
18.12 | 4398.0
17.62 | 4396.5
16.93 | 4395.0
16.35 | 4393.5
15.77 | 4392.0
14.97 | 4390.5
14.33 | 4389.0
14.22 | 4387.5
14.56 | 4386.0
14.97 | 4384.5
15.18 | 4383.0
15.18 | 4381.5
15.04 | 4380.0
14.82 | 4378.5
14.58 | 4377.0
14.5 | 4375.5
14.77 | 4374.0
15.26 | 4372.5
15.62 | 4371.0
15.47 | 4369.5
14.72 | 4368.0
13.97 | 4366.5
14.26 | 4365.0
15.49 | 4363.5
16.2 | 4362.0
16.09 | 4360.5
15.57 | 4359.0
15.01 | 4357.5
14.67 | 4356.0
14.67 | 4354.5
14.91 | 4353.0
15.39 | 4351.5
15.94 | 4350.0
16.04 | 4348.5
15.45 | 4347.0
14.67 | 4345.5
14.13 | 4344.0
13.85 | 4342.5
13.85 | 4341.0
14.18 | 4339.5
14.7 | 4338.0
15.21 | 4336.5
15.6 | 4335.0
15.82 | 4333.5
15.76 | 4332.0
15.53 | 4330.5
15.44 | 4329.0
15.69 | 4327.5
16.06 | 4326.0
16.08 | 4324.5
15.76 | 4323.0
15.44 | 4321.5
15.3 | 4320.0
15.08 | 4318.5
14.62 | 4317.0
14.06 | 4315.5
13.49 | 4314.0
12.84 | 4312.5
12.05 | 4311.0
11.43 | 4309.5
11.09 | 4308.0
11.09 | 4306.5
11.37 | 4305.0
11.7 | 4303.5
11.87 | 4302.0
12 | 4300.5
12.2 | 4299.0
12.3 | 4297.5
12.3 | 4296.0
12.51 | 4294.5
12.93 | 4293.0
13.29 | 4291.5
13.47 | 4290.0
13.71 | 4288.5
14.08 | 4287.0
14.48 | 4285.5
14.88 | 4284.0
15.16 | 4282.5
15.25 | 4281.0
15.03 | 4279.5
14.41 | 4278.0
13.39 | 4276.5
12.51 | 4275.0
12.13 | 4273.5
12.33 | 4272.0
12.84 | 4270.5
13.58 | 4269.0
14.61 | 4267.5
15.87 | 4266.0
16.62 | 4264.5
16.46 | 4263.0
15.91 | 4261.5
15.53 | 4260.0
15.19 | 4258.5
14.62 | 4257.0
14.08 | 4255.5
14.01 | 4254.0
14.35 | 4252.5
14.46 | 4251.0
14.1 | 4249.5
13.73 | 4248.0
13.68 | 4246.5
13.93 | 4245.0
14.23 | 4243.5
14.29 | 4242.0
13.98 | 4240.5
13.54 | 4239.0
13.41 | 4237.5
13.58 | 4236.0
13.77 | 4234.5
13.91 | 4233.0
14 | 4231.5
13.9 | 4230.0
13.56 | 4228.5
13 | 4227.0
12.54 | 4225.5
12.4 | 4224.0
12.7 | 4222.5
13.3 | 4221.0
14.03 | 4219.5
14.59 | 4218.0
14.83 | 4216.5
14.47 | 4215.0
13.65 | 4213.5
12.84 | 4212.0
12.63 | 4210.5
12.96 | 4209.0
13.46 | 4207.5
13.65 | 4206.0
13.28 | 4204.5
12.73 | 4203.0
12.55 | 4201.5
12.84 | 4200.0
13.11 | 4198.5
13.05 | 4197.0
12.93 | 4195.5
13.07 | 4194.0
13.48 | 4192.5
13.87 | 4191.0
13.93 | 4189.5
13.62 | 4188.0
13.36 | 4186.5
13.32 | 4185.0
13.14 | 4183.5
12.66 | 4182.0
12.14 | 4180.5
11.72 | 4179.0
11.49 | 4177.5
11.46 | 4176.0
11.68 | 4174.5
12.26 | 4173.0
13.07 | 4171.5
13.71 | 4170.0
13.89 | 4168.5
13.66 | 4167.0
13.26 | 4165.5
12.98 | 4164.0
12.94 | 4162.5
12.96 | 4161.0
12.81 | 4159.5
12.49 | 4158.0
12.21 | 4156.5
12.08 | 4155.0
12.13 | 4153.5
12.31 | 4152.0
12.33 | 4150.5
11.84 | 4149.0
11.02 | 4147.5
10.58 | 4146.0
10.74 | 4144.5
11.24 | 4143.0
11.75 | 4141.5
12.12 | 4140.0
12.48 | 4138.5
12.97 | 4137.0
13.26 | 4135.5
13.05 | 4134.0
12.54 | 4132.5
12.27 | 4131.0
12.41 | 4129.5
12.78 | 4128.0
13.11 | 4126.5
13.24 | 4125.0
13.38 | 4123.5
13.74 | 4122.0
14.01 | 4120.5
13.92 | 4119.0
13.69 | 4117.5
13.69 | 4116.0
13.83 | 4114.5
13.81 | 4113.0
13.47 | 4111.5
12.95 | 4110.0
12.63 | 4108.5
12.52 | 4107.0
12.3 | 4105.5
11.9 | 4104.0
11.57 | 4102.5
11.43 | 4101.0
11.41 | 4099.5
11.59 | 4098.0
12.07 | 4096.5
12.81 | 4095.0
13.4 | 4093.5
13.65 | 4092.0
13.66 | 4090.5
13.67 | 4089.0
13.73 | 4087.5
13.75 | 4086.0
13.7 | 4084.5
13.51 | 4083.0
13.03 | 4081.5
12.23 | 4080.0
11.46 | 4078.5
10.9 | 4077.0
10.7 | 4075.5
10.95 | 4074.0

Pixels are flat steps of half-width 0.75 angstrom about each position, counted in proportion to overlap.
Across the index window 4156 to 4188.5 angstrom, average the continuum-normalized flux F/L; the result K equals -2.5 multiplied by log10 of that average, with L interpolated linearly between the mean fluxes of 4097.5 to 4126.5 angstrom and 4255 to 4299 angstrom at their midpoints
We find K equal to 0.05 mag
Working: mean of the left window 12.9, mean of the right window 14.1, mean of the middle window 12.8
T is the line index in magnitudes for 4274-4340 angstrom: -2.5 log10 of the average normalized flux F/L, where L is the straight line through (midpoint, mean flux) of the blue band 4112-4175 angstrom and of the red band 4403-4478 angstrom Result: 0.10 mag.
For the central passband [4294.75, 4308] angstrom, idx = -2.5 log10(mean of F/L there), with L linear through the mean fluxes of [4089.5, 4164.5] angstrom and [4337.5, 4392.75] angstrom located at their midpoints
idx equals 0.21 mag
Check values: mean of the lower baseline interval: 12.6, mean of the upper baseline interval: 14.9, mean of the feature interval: 11.8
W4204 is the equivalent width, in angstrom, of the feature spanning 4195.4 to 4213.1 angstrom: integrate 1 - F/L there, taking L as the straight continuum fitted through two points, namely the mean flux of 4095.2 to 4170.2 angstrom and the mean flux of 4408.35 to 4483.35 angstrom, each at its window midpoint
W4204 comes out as 0.9 angstrom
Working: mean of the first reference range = 12.6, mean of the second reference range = 17.4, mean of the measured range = 13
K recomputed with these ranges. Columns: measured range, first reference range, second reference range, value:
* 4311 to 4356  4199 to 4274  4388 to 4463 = 0.026 mag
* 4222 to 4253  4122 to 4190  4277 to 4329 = -0.042 mag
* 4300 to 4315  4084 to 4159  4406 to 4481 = 0.273 mag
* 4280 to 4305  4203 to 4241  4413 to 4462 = 0.106 mag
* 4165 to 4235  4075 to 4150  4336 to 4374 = 0.026 mag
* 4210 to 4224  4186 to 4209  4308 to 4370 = -0.012 mag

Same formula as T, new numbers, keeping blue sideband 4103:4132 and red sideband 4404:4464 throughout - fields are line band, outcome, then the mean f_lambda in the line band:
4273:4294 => 0.08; 13.9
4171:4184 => 0.14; 12.1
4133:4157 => 0.12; 12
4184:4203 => 0.06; 13.2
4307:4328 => 0.09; 14.2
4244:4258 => 0.04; 14.1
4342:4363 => 0.04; 15.2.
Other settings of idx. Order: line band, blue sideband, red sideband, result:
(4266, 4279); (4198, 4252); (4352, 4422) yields 0.061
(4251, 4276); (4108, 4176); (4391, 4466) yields 0.005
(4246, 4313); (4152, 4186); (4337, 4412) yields 0.041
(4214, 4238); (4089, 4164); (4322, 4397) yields 0.007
